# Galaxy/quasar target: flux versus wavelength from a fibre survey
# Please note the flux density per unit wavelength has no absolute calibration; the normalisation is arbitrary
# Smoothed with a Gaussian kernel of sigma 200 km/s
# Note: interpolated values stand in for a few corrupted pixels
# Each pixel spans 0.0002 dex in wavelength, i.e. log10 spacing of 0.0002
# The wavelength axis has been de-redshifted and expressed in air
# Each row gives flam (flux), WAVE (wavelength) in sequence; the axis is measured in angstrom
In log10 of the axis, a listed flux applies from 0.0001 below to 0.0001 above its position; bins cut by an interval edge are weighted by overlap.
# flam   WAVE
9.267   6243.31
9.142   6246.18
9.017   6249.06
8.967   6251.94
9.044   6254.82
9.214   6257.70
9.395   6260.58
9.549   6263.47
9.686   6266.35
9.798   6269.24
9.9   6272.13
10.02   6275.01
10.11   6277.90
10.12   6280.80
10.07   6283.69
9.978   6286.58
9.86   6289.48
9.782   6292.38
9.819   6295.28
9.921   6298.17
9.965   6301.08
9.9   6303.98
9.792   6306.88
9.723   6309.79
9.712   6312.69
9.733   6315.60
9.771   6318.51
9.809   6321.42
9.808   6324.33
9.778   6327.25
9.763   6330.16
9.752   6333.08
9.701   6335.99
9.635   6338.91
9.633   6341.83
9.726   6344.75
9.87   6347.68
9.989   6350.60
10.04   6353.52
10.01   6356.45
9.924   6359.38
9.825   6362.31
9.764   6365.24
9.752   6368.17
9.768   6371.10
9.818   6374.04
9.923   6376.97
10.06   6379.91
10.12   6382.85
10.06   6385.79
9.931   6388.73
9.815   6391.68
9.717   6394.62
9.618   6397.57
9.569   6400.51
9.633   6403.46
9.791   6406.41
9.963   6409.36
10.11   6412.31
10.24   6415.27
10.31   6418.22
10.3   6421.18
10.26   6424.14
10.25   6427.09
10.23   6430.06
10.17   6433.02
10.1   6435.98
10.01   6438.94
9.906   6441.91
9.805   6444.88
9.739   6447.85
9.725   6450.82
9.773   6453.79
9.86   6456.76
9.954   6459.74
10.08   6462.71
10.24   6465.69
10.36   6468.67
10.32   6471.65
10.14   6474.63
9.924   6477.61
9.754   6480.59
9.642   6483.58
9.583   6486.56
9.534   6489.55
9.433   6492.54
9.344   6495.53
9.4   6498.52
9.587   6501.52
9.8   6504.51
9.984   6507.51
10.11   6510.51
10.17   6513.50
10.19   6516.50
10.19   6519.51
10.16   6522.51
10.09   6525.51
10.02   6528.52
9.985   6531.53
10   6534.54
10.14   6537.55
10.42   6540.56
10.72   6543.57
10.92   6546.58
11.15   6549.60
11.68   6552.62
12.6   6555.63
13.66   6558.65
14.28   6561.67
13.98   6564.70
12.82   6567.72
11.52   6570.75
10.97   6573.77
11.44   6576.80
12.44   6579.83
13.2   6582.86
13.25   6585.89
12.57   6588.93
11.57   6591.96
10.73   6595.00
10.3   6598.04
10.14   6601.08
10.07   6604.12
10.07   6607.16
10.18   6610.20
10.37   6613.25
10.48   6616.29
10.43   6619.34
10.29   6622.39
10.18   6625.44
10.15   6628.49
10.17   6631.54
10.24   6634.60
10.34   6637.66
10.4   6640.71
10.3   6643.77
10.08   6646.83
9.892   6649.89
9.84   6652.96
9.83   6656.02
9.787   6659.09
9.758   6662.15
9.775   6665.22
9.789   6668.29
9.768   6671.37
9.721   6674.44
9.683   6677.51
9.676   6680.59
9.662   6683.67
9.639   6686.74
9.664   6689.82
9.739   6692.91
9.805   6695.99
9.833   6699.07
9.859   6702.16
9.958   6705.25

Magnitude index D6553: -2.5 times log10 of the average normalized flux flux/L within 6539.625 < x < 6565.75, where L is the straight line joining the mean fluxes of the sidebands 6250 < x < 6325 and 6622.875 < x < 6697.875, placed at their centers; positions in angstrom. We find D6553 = -0.227 mag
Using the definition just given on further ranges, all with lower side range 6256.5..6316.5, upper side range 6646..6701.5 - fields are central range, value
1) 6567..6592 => -0.24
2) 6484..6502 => 0.03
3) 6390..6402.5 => 0.01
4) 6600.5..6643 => -0.05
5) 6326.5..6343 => 0.01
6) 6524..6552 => -0.07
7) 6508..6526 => -0.04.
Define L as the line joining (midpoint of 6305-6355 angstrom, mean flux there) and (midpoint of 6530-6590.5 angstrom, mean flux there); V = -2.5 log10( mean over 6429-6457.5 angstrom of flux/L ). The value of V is 0.093 mag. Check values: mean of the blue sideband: 9.78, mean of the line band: 9.93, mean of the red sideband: 11.9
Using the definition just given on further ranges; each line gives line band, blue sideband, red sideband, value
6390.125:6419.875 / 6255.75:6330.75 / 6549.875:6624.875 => 0.065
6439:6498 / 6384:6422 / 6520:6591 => 0.086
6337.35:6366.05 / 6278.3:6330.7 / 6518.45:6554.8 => 0.016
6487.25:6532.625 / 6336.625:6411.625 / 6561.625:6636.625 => 0.085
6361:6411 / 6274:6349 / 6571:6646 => 0.028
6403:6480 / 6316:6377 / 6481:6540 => -0.022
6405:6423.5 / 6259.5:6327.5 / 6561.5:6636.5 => 0.027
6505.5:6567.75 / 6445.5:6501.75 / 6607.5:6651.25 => -0.110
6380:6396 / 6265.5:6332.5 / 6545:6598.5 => 0.072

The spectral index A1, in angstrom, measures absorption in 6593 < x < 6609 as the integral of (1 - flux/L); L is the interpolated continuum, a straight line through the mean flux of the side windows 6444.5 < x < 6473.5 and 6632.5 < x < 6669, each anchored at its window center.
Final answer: -0.5 angstrom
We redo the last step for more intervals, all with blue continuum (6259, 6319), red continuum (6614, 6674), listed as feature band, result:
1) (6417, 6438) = -0.6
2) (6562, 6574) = -3.2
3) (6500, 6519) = 0.0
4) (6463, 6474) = -0.3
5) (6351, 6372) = 0.0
